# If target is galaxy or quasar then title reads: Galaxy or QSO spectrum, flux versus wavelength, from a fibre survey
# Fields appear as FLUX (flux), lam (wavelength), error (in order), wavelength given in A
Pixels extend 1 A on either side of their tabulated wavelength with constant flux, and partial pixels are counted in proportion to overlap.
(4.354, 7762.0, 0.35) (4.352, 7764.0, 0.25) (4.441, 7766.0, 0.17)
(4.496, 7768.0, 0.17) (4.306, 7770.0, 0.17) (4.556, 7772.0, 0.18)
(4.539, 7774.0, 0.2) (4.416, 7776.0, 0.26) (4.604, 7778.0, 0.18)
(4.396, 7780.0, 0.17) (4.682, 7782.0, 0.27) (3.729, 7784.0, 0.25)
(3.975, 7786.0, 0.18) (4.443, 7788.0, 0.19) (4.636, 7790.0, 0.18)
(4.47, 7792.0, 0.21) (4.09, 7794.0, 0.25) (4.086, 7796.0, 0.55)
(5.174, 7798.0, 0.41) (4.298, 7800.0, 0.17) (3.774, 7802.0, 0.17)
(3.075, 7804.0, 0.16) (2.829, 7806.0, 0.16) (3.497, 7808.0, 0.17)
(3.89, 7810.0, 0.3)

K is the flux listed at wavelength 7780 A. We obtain 4.396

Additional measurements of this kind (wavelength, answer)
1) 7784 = 3.729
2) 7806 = 2.829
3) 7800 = 4.298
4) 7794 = 4.09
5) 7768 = 4.496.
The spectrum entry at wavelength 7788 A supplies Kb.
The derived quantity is 4.443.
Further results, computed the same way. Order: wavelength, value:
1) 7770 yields 4.306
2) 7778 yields 4.604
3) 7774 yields 4.539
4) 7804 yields 3.075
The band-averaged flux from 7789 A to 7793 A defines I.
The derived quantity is 4.55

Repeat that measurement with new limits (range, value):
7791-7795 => 4.28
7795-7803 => 4.33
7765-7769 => 4.47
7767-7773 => 4.45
